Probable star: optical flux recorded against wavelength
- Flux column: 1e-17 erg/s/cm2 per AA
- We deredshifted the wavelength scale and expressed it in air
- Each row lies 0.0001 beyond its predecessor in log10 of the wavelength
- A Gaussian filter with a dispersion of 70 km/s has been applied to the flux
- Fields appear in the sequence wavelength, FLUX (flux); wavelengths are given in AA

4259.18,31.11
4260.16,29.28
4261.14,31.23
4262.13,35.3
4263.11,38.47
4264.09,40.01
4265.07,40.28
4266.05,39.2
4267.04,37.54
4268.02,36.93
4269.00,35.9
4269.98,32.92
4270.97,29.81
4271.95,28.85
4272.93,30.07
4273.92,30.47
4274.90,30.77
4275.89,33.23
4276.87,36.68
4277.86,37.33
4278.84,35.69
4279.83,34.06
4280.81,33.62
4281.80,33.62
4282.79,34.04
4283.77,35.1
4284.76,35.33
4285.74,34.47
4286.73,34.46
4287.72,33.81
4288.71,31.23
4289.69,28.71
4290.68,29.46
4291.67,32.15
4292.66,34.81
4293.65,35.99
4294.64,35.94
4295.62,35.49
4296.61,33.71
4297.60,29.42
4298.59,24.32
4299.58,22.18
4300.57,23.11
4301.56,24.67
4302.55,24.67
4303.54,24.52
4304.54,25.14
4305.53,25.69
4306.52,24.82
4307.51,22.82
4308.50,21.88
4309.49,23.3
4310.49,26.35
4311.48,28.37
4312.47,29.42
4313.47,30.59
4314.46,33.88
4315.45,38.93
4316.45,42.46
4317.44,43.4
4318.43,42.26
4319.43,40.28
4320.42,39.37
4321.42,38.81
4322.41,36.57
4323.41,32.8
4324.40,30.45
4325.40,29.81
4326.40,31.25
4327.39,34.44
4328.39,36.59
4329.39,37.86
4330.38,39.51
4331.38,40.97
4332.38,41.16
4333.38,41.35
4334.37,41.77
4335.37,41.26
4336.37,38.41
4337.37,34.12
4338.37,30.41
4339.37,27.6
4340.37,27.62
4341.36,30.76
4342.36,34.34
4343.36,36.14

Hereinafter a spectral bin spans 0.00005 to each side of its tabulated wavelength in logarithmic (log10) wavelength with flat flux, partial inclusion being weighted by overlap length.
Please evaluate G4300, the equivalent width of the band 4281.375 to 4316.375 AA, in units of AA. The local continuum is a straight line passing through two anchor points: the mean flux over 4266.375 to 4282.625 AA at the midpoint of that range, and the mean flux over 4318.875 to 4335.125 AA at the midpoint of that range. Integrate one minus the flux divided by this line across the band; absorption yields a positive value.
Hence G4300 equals 5.3 AA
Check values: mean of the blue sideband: 33.6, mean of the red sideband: 37.1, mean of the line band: 29.9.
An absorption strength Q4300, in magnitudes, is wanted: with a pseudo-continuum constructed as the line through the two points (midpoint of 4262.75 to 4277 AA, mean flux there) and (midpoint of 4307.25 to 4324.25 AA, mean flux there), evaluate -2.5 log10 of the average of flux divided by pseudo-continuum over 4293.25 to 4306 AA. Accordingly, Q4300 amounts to 0.21 mag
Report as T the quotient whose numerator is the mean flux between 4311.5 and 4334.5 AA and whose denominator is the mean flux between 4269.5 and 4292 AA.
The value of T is 1.1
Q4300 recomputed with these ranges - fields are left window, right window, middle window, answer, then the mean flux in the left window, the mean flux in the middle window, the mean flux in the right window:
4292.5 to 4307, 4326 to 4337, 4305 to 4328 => 0.041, 28.1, 32.5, 38.6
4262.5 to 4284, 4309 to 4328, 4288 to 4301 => 0.133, 34.8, 30.6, 34.4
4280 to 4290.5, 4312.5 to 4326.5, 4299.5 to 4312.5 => 0.385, 33.4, 24.7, 36.4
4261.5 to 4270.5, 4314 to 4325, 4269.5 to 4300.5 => 0.161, 37.3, 32.4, 38.1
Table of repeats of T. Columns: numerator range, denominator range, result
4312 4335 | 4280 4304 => 1.20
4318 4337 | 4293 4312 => 1.39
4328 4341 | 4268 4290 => 1.10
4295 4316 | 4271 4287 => 0.82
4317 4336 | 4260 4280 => 1.10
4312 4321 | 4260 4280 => 1.10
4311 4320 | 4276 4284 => 1.05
